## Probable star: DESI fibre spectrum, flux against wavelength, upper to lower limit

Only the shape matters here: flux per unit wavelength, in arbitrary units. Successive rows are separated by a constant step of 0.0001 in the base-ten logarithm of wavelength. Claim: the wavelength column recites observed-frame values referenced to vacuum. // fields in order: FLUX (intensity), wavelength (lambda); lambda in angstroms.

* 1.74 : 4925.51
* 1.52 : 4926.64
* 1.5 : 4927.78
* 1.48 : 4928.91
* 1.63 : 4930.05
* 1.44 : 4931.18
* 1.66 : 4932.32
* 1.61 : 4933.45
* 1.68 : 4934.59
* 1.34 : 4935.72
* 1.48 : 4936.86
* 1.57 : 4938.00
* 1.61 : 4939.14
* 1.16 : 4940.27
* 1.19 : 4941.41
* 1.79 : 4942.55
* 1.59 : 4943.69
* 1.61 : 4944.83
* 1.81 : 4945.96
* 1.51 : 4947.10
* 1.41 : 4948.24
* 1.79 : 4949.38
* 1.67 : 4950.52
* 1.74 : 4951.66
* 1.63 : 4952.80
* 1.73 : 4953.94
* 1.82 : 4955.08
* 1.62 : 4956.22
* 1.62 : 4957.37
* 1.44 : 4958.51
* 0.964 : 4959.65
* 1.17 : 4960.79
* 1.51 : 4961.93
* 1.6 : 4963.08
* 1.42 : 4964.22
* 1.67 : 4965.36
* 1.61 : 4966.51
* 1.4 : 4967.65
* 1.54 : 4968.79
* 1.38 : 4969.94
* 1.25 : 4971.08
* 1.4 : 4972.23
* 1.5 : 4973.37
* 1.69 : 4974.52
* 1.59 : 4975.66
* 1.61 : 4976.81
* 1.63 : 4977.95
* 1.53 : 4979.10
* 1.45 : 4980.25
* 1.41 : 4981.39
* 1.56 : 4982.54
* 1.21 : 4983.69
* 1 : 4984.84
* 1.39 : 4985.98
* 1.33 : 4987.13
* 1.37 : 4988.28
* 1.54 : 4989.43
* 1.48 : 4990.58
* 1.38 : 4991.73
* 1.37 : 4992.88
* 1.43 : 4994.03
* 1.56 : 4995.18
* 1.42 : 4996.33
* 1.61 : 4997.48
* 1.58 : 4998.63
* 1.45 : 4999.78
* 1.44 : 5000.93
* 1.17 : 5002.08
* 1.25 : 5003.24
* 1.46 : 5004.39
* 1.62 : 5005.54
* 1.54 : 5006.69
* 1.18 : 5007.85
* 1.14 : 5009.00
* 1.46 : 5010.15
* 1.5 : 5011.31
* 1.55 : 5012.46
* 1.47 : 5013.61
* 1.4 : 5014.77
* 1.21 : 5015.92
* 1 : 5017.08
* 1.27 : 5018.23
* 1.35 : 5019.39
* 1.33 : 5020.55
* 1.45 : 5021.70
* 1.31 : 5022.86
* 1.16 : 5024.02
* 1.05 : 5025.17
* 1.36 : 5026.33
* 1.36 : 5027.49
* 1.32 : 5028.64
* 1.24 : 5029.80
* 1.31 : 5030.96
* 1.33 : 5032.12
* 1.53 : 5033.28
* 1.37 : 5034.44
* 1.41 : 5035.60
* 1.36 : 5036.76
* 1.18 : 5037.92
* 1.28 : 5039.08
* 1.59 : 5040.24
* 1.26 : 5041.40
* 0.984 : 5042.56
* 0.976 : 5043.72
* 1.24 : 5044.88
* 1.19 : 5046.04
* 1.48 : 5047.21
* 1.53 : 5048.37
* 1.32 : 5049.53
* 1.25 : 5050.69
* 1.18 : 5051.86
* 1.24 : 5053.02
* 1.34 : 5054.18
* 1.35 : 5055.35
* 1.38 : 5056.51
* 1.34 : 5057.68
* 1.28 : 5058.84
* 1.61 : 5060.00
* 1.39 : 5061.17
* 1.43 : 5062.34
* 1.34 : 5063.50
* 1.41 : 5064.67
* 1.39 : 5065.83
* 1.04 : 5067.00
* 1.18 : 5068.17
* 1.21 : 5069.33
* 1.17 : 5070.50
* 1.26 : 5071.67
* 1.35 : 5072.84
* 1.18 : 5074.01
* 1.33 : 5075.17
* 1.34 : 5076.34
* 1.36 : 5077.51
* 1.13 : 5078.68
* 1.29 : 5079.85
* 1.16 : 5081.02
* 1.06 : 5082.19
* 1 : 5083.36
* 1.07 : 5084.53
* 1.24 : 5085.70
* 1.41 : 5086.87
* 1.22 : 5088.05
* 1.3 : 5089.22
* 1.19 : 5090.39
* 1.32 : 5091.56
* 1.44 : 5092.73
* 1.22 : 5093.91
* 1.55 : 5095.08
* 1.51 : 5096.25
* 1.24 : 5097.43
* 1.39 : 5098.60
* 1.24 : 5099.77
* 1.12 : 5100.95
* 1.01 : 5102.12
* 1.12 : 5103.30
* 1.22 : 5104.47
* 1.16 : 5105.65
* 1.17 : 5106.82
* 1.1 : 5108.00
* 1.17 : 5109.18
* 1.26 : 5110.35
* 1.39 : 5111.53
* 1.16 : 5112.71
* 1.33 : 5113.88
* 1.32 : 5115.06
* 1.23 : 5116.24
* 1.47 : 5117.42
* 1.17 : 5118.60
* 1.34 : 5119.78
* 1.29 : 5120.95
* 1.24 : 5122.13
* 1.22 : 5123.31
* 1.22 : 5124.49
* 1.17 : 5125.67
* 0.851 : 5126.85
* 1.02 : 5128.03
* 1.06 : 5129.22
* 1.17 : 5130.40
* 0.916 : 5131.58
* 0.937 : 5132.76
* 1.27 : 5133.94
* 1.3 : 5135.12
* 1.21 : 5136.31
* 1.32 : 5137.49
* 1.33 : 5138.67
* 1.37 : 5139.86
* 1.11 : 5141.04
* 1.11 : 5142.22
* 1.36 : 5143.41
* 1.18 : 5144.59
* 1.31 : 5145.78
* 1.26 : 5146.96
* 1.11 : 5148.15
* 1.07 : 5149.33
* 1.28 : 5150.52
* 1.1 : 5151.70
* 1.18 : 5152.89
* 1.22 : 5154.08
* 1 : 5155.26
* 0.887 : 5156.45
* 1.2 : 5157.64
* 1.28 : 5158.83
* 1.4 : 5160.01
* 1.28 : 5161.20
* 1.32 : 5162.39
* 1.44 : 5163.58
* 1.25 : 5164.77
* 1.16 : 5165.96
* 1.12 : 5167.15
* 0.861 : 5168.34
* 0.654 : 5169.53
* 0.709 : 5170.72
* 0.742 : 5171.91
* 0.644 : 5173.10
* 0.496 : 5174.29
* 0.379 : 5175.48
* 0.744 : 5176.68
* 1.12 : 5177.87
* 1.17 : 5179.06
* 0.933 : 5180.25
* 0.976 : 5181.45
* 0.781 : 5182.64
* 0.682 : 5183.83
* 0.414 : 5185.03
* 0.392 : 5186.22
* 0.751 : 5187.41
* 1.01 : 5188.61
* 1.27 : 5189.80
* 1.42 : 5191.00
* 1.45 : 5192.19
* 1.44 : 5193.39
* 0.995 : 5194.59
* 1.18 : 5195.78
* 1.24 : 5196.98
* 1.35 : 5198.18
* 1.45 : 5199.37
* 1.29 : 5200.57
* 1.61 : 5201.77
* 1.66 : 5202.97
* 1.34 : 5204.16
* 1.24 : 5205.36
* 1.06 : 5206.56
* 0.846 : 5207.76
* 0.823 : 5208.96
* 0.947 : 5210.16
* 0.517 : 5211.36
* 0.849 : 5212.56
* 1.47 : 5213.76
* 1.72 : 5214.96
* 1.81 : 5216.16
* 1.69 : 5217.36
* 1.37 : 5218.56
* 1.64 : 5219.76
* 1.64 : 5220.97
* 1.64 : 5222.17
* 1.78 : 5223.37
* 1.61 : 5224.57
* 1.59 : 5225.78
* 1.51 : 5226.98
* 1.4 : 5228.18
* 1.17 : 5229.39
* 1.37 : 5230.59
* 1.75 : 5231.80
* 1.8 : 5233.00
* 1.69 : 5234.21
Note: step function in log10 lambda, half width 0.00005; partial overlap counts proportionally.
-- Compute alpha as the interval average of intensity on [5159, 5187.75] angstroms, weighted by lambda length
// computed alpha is 0.899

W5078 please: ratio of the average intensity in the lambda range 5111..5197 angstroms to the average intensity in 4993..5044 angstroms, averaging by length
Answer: 0.82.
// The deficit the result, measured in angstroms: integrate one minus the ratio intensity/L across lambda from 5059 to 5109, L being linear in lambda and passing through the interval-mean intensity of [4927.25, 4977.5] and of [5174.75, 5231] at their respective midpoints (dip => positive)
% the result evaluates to 3.8 angstroms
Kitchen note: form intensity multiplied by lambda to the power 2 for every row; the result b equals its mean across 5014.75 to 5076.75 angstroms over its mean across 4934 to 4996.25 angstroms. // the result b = 0.9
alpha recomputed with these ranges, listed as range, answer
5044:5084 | 1.28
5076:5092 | 1.22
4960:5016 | 1.44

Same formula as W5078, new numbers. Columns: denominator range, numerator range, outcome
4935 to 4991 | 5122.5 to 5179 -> 0.73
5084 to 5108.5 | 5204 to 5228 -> 1.08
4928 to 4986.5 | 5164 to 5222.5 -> 0.73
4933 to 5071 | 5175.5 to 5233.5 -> 0.88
